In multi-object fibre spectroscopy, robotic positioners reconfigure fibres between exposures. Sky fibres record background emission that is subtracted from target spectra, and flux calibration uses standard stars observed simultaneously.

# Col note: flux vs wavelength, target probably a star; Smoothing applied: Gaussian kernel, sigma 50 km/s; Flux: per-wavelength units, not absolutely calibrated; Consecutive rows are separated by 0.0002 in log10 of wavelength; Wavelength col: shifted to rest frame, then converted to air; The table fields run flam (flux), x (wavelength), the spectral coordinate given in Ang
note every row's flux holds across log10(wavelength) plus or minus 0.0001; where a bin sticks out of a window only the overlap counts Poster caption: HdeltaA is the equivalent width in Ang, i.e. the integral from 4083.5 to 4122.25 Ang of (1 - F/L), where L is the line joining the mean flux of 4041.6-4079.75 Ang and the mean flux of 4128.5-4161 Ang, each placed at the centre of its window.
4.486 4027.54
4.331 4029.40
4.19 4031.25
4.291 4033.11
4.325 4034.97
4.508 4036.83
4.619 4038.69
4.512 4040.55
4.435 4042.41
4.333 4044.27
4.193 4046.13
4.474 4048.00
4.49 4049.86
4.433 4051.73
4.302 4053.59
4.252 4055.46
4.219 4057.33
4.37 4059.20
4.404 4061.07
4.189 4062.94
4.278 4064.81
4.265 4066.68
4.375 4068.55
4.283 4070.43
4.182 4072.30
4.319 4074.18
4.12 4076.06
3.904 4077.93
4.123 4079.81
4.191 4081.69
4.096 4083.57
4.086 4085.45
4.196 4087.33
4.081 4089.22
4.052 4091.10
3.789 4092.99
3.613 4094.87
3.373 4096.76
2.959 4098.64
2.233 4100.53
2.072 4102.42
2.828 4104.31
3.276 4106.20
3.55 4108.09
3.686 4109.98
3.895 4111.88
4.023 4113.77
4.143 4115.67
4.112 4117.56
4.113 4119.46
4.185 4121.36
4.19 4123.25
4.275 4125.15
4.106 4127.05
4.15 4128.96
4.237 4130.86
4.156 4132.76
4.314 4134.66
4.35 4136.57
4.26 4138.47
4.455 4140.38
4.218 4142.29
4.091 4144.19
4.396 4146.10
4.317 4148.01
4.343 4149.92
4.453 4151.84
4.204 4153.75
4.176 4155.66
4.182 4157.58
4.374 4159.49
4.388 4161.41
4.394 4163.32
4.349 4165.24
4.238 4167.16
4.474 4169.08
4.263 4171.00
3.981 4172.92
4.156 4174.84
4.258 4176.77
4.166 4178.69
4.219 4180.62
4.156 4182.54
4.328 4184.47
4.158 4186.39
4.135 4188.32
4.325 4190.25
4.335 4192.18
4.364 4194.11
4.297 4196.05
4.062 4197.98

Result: 5.95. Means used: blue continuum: 4.29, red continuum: 4.28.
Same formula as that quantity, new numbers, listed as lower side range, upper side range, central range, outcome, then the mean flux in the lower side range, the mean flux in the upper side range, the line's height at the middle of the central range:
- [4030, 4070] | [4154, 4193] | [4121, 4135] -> 0.3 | 4.35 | 4.25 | 4.29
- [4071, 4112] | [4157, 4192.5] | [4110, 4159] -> -2.9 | 3.66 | 4.26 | 3.97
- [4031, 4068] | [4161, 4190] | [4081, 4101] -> 2.8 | 4.36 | 4.24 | 4.32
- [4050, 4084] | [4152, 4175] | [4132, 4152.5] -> -0.2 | 4.25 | 4.28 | 4.27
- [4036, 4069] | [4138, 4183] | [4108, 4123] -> 1.1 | 4.37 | 4.27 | 4.31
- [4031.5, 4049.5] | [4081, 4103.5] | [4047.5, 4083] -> -2.5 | 4.4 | 3.55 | 3.99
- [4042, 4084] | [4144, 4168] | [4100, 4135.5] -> 4.2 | 4.27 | 4.31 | 4.29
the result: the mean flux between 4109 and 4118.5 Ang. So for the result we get 3.97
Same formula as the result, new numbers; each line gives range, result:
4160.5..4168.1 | 4.34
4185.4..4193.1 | 4.24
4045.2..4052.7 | 4.4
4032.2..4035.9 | 4.3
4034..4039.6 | 4.48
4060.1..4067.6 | 4.29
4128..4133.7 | 4.18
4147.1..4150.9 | 4.32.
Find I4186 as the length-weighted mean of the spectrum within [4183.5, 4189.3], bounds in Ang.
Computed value 4.21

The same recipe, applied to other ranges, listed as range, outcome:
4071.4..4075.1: 4.25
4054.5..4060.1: 4.28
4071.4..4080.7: 4.13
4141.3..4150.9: 4.27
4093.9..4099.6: 3.32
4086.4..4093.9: 4.03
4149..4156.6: 4.29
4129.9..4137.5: 4.27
